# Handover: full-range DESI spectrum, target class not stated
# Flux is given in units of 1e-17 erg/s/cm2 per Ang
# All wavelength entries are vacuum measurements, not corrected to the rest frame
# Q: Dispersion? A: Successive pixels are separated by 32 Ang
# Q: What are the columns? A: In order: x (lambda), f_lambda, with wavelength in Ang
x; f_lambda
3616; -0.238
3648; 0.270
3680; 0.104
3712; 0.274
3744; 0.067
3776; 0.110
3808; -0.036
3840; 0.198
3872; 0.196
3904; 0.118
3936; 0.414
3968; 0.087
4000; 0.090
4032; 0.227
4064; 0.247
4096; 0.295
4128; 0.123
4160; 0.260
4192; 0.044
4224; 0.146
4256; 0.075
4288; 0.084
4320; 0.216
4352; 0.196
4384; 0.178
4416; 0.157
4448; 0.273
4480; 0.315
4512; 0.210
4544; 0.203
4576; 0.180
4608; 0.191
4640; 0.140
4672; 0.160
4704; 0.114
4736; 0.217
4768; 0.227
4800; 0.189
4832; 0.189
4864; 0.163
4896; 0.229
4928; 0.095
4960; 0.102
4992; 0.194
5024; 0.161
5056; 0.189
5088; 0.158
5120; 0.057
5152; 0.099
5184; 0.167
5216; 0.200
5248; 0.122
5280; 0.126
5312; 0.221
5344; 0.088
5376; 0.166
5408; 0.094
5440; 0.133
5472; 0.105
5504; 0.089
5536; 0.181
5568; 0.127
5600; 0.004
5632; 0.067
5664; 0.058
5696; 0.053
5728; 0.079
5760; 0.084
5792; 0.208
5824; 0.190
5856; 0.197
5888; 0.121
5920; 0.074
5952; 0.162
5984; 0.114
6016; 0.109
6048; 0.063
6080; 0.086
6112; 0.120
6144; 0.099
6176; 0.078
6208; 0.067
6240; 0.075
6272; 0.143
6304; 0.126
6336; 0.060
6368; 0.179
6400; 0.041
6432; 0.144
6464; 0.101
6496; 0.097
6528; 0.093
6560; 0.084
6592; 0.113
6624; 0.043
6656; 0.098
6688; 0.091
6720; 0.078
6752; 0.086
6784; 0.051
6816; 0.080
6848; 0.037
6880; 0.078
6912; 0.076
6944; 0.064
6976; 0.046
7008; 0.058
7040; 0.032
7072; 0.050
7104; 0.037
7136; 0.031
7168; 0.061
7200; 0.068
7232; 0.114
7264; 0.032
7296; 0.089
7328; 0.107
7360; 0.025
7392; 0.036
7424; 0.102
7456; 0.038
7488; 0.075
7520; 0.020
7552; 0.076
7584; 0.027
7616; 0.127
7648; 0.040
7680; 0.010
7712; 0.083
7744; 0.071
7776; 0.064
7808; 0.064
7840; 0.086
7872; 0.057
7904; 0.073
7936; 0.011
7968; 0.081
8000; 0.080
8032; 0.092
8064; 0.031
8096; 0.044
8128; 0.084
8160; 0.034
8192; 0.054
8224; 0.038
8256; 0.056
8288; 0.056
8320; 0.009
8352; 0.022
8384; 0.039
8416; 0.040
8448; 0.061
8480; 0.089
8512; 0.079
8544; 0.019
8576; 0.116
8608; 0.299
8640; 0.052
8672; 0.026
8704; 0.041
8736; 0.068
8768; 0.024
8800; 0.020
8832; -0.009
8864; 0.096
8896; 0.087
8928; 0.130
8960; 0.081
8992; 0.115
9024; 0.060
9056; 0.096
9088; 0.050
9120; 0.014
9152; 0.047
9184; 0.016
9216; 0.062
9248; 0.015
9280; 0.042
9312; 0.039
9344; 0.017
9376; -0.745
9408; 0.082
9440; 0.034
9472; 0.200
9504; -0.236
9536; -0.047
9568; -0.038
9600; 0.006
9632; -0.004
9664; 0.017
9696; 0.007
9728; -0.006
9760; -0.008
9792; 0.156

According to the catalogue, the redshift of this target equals 1.30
